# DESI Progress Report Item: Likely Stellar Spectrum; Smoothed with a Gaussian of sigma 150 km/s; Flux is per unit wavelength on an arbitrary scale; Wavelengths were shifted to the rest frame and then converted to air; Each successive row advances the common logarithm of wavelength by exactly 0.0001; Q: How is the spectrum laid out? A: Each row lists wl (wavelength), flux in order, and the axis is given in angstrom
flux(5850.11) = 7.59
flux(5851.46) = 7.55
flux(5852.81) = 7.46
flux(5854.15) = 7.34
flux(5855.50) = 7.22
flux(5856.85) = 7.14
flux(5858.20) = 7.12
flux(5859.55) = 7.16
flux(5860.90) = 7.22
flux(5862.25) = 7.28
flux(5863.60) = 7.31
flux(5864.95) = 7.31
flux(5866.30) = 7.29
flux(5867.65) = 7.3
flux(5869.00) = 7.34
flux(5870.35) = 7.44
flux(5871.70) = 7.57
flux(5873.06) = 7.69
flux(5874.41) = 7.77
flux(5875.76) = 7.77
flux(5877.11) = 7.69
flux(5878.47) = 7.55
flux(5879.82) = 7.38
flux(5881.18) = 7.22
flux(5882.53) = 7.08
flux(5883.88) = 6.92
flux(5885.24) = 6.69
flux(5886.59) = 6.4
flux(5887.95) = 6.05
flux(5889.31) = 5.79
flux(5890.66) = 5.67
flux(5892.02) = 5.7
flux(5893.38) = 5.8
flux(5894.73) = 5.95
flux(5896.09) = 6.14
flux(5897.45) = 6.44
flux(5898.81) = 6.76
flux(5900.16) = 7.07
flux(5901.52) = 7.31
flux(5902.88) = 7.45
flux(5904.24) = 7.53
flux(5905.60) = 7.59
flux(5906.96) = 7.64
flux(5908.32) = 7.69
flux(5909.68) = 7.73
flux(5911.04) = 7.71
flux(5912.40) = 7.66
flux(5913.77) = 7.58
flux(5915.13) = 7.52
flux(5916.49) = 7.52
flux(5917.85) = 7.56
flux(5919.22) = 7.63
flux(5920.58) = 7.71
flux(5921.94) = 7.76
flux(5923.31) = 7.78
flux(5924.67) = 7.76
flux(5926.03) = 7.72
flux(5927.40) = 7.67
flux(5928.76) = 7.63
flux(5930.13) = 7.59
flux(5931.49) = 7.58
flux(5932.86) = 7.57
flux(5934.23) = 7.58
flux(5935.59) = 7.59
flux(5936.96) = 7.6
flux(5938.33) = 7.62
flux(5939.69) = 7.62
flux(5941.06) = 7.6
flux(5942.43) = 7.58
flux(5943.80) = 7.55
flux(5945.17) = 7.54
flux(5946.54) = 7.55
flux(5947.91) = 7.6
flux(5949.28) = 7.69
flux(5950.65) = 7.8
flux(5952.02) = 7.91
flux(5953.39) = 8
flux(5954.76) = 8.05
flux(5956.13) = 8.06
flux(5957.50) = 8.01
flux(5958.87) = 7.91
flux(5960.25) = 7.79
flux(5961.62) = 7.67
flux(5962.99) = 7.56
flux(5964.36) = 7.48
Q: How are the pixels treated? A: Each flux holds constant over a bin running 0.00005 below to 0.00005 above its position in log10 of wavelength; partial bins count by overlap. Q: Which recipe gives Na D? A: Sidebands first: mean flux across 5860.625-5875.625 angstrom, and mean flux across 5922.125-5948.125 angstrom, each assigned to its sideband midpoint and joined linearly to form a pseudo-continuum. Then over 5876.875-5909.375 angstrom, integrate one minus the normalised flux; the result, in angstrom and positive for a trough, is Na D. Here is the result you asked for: 3.0 angstrom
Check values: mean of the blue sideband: 7.43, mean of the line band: 6.81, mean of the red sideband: 7.62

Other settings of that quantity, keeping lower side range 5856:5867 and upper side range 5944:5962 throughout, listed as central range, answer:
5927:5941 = 0.2 angstrom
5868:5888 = 0.1 angstrom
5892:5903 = 1.4 angstrom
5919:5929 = -0.1 angstrom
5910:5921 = -0.1 angstrom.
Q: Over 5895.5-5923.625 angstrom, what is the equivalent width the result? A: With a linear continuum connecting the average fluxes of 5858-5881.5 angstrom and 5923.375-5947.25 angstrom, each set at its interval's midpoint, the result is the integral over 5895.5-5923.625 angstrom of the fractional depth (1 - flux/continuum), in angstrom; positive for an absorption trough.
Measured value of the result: 0.4 angstrom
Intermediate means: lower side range 7.42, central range 7.42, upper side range 7.61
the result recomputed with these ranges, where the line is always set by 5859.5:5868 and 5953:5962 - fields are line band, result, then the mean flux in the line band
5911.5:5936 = 0.19 angstrom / 7.64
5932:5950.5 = 0.53 angstrom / 7.59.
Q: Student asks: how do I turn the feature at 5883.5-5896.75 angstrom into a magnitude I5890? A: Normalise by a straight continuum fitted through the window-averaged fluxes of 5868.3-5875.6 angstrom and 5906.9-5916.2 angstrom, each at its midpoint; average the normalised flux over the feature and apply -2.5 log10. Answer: 0.24 mag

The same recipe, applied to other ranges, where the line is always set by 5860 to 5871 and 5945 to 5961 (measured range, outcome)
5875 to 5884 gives 0.00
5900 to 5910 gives 0.00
